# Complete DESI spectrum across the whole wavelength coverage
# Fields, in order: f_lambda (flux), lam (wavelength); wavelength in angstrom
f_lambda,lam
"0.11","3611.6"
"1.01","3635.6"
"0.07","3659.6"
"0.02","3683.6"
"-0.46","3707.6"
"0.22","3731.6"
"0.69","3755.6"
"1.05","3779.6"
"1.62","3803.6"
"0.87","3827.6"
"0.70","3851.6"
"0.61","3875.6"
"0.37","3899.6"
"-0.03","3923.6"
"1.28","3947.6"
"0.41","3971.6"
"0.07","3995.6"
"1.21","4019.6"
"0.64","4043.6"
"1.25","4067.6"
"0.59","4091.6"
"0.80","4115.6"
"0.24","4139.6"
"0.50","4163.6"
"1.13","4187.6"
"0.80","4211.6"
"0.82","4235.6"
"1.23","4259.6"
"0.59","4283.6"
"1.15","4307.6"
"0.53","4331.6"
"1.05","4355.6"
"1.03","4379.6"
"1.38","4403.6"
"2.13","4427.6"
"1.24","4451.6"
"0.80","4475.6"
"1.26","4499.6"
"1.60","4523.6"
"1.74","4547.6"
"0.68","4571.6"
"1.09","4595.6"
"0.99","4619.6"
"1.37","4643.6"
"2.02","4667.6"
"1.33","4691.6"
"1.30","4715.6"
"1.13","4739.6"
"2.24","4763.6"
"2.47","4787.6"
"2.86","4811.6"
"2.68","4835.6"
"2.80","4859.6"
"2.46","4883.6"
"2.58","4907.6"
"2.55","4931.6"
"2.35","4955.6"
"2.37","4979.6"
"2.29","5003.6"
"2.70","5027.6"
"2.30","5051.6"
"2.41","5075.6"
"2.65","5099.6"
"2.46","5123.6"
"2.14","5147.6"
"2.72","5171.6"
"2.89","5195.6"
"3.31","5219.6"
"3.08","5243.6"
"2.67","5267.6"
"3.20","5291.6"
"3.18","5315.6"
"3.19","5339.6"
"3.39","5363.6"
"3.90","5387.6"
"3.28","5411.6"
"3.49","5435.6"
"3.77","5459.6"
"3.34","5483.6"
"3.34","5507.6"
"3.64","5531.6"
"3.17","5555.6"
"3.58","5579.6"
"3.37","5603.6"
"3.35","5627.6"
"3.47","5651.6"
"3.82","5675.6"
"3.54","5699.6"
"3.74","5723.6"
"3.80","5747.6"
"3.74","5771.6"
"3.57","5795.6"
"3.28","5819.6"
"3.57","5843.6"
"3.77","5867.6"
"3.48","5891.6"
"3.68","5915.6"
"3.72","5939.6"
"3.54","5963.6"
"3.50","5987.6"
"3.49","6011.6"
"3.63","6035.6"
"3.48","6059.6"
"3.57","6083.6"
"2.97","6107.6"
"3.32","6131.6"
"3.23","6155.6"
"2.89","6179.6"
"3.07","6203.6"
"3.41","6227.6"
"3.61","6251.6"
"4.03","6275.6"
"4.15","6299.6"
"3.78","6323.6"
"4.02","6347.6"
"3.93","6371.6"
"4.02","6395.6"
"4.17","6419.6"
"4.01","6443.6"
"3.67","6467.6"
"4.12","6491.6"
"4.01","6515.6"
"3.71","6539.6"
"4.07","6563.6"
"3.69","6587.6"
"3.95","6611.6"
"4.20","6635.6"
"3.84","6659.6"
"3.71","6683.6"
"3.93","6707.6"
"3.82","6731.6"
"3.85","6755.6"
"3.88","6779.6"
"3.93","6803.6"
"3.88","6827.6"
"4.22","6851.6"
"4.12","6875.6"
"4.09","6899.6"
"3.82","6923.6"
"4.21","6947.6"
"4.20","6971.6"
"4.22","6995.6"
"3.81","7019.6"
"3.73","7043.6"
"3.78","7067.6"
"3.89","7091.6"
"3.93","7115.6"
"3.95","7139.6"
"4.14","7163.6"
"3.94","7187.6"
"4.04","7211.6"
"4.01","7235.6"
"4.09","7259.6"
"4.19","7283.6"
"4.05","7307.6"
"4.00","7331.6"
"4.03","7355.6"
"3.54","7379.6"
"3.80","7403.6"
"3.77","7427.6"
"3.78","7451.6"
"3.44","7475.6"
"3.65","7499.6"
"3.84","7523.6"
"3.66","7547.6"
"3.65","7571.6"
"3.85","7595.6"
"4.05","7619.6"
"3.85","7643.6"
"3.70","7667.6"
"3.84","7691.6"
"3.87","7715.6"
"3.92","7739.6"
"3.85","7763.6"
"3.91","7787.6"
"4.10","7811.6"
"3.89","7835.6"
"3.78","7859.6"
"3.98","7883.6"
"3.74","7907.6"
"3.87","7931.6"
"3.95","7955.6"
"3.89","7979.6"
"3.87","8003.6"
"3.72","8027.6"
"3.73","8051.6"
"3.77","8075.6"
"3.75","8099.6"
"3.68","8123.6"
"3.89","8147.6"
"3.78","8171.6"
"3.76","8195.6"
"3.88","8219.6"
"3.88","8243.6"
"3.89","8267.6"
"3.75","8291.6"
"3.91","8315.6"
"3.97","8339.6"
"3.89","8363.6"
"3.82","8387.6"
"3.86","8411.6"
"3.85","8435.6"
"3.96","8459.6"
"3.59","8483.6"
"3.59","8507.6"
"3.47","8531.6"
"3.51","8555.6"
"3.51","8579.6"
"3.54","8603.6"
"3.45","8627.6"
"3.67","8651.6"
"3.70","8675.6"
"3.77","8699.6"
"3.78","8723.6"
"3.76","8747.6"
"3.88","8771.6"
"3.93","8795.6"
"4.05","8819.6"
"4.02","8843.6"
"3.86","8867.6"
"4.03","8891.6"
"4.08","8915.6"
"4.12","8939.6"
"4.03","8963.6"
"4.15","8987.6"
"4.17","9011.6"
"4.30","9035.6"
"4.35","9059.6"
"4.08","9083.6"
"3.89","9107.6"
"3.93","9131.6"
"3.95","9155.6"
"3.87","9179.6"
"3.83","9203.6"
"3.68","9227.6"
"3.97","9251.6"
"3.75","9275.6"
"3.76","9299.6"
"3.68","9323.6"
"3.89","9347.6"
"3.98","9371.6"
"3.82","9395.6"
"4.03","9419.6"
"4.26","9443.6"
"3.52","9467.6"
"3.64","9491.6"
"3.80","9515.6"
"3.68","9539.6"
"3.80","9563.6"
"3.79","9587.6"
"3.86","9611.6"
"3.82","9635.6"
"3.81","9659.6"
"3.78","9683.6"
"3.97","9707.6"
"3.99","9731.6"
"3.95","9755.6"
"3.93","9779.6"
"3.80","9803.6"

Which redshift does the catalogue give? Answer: 0.196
